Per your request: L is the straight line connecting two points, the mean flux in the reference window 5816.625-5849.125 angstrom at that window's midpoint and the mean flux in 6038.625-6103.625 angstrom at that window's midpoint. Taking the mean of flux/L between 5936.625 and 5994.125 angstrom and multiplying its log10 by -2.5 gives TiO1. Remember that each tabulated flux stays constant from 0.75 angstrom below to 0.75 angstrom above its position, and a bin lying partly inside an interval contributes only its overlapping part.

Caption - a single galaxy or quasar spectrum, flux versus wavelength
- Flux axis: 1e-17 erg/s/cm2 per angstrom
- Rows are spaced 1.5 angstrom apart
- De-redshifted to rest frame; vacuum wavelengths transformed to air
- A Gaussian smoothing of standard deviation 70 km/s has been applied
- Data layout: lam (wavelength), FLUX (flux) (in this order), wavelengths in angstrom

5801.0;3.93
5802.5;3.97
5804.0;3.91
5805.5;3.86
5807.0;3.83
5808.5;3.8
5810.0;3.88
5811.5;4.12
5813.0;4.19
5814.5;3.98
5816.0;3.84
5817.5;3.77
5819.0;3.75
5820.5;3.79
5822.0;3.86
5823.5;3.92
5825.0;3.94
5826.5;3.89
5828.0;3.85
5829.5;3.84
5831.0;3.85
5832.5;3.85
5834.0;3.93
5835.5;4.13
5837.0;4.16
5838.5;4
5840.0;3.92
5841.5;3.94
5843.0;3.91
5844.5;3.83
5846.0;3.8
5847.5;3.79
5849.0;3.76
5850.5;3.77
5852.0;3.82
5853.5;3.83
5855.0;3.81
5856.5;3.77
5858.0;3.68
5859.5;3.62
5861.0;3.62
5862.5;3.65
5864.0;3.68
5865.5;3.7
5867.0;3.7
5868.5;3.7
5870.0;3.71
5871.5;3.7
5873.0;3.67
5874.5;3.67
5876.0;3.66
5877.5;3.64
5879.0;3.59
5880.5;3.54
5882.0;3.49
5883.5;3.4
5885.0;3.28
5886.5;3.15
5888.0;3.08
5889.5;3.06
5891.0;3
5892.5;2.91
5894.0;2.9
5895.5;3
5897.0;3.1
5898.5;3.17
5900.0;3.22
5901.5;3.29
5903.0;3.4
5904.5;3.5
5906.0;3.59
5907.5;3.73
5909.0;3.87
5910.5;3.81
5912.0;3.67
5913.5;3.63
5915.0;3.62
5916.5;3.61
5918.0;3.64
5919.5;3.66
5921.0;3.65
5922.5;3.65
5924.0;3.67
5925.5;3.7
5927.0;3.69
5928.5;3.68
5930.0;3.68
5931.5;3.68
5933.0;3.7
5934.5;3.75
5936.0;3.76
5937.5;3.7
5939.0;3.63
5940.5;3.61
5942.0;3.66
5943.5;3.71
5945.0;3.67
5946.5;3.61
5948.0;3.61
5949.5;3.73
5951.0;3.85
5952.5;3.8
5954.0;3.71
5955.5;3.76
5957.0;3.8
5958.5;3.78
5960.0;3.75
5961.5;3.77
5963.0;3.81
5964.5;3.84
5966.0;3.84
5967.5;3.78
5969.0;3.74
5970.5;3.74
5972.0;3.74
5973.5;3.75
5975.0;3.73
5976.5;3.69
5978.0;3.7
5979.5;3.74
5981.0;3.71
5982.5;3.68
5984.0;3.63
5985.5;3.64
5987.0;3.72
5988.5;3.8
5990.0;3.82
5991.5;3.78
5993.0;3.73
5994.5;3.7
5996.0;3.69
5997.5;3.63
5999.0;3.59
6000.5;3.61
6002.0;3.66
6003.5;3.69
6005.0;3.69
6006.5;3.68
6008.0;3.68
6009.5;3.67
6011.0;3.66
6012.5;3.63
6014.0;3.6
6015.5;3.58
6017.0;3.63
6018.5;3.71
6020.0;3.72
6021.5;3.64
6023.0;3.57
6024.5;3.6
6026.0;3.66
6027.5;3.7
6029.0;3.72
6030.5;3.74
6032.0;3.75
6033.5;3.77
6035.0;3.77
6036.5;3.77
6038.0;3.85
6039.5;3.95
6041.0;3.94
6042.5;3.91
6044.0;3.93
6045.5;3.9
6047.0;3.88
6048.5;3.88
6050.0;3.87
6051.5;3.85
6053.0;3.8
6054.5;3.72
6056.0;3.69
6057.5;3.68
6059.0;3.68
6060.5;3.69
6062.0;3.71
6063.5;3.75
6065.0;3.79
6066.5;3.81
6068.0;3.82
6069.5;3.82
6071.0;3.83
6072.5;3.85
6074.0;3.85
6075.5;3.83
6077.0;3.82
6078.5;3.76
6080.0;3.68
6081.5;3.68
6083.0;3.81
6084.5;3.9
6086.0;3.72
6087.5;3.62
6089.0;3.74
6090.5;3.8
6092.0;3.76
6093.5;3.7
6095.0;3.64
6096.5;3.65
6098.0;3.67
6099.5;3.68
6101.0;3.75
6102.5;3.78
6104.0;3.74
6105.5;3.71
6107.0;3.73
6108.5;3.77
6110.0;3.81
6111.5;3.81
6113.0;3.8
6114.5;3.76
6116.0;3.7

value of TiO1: 0.03 mag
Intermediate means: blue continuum 3.89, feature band 3.73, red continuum 3.78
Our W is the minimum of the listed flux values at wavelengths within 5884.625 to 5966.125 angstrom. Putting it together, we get 2.9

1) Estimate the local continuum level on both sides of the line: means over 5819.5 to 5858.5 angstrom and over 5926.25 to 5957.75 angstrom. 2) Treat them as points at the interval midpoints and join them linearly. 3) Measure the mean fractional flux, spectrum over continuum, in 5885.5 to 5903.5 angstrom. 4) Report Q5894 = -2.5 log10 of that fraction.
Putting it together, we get 0.21 mag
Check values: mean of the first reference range 3.87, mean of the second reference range 3.7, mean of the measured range 3.1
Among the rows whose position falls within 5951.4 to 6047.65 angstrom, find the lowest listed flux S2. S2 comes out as 3.57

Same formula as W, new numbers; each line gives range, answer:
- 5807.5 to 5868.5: 3.62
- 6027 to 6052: 3.7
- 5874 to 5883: 3.49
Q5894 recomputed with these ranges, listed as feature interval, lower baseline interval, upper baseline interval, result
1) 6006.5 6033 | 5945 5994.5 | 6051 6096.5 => 0.03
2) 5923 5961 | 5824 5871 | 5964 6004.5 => 0.01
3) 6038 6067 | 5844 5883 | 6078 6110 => -0.03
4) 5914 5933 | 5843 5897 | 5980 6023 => -0.02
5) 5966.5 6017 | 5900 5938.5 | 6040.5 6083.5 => 0.01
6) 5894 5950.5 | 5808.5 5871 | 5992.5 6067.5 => 0.06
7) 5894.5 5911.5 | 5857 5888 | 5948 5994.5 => 0.07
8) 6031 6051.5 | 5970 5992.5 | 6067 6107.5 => -0.03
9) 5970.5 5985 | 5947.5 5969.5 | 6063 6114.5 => 0.02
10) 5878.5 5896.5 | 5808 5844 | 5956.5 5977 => 0.20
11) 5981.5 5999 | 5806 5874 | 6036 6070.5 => 0.03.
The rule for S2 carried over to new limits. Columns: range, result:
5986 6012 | 3.59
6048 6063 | 3.68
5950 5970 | 3.71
